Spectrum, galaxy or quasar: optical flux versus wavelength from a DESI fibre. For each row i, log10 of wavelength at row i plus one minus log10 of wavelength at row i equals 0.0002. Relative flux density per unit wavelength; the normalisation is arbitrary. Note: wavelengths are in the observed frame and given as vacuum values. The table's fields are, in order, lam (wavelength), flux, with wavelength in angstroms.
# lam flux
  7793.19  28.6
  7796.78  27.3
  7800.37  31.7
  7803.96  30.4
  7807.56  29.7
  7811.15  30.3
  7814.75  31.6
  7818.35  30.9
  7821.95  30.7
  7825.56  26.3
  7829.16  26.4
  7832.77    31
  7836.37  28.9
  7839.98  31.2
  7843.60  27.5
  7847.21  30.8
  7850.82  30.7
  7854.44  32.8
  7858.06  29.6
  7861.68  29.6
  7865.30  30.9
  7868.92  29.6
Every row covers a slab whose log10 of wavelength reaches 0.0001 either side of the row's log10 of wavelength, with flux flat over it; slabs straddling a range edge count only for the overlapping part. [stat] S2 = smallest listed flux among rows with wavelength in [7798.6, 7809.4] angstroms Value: 29.7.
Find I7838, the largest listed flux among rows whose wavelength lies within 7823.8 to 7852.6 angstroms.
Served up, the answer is 31.2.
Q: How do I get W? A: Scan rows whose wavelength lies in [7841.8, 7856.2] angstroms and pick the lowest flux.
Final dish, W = 27.5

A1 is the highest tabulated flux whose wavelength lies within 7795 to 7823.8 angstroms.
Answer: 31.7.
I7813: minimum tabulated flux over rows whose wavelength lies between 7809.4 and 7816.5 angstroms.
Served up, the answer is 30.3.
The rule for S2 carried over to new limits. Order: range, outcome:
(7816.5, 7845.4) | 26.3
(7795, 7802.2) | 27.3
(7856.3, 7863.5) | 29.6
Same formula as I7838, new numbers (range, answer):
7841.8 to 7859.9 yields 32.8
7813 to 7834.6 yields 31.6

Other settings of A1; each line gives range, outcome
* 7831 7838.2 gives 31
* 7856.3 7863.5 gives 29.6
